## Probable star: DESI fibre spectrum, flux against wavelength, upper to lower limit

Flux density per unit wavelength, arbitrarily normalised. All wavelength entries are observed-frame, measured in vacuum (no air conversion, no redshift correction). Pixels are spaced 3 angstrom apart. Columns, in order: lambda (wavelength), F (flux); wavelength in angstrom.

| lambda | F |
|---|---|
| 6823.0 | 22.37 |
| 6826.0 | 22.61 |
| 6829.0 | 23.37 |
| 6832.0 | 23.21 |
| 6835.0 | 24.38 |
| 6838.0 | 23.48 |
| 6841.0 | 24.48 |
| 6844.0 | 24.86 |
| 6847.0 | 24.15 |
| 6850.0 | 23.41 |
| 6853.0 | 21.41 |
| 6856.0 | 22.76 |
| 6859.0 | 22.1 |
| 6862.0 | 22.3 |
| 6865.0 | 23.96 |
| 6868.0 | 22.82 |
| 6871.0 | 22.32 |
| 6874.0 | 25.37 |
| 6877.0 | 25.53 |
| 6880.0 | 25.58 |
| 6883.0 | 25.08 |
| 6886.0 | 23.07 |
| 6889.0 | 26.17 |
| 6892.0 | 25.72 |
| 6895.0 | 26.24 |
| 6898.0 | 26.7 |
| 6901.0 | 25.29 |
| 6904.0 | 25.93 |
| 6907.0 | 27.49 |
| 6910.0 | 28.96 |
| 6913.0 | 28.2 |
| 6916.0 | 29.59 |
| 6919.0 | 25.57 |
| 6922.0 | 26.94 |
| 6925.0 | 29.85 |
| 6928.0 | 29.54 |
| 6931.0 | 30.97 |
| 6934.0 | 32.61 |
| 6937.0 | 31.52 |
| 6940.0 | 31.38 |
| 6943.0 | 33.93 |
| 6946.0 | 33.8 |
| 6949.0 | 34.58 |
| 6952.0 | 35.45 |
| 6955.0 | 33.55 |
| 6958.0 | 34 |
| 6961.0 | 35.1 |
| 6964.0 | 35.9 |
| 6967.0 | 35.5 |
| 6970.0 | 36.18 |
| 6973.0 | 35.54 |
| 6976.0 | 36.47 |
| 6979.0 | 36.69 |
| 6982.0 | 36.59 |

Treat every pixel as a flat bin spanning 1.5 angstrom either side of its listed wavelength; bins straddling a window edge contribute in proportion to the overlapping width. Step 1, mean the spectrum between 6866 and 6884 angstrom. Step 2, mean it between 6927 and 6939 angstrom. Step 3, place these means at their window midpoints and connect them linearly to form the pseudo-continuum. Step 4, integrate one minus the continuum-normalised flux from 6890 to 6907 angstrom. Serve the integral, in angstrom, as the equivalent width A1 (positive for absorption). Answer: 0.7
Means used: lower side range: 24.4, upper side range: 31.2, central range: 26.1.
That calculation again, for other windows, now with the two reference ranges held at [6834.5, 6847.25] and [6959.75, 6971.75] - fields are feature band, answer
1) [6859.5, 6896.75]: 4.3 angstrom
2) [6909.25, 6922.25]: 1.3 angstrom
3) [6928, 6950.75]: 0.5 angstrom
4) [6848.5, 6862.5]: 1.8 angstrom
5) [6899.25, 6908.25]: 1.1 angstrom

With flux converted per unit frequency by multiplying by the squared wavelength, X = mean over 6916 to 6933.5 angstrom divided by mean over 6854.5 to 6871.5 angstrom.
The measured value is 1.3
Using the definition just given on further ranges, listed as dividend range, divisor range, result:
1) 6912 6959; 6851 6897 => 1.33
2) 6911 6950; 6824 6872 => 1.35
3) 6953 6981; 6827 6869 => 1.57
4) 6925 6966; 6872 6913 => 1.30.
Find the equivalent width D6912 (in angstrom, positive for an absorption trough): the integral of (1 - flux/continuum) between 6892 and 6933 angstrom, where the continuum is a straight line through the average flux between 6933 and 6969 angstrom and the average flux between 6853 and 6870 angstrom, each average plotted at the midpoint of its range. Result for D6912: 1.9 angstrom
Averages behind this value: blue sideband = 22.7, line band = 27.8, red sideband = 34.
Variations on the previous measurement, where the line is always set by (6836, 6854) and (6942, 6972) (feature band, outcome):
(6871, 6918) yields 4.00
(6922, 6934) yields 0.72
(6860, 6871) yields 1.22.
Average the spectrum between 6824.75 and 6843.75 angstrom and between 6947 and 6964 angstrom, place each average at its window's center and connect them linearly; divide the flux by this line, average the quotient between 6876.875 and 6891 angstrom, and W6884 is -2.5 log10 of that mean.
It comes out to 0.13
